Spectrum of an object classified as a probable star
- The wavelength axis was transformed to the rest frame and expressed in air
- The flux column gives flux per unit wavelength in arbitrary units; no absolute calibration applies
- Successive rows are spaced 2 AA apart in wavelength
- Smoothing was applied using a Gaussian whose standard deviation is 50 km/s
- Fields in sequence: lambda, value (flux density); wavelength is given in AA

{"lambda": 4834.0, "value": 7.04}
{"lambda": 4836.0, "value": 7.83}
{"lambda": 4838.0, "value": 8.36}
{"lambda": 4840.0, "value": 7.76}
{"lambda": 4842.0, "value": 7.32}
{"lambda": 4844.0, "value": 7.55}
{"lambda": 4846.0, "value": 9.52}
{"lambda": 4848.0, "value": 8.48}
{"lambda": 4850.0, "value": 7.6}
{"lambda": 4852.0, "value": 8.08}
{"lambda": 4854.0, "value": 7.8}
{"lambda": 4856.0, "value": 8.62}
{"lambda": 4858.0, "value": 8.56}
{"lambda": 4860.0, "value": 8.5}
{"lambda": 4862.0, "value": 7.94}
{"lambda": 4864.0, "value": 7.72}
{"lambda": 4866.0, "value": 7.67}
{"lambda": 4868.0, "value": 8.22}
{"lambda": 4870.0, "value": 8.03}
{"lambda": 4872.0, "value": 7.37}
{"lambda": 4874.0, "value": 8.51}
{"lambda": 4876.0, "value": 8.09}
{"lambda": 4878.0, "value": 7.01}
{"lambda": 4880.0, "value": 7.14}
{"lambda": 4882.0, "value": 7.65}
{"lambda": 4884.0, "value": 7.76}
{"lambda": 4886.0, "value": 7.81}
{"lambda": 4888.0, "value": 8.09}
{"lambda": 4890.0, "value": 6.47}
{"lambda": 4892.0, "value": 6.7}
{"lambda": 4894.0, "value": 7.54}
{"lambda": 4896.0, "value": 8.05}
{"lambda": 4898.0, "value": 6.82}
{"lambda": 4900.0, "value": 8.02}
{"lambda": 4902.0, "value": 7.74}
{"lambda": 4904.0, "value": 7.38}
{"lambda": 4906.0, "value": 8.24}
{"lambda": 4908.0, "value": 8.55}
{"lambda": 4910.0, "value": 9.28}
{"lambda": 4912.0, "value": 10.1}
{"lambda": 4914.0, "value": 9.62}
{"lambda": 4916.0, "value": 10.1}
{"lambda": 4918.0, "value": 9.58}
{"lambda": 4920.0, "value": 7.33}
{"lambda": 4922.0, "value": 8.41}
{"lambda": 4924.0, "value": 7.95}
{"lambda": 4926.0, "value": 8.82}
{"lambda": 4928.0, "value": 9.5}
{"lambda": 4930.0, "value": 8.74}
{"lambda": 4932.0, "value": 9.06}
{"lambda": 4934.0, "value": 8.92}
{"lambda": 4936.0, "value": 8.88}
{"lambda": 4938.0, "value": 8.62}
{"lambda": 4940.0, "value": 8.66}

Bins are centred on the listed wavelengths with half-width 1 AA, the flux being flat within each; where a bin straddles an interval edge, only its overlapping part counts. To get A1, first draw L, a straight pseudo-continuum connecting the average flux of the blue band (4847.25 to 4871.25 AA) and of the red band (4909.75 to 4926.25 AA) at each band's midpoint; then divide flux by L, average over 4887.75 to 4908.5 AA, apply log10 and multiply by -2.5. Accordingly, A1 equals 0.15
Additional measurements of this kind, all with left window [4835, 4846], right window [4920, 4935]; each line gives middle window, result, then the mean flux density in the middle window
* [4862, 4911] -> 0.077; 7.75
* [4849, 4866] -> -0.001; 8.08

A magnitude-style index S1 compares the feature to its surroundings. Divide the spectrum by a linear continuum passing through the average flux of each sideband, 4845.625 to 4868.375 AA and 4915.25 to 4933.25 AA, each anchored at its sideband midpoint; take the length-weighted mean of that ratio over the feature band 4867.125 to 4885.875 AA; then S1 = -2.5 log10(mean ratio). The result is 0.08 mag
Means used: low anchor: 8.19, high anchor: 8.82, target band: 7.75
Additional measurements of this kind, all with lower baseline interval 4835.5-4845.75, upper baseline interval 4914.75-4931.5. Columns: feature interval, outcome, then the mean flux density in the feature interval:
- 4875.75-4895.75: 0.134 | 7.42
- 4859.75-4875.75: 0.030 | 7.98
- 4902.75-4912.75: 0.000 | 8.65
